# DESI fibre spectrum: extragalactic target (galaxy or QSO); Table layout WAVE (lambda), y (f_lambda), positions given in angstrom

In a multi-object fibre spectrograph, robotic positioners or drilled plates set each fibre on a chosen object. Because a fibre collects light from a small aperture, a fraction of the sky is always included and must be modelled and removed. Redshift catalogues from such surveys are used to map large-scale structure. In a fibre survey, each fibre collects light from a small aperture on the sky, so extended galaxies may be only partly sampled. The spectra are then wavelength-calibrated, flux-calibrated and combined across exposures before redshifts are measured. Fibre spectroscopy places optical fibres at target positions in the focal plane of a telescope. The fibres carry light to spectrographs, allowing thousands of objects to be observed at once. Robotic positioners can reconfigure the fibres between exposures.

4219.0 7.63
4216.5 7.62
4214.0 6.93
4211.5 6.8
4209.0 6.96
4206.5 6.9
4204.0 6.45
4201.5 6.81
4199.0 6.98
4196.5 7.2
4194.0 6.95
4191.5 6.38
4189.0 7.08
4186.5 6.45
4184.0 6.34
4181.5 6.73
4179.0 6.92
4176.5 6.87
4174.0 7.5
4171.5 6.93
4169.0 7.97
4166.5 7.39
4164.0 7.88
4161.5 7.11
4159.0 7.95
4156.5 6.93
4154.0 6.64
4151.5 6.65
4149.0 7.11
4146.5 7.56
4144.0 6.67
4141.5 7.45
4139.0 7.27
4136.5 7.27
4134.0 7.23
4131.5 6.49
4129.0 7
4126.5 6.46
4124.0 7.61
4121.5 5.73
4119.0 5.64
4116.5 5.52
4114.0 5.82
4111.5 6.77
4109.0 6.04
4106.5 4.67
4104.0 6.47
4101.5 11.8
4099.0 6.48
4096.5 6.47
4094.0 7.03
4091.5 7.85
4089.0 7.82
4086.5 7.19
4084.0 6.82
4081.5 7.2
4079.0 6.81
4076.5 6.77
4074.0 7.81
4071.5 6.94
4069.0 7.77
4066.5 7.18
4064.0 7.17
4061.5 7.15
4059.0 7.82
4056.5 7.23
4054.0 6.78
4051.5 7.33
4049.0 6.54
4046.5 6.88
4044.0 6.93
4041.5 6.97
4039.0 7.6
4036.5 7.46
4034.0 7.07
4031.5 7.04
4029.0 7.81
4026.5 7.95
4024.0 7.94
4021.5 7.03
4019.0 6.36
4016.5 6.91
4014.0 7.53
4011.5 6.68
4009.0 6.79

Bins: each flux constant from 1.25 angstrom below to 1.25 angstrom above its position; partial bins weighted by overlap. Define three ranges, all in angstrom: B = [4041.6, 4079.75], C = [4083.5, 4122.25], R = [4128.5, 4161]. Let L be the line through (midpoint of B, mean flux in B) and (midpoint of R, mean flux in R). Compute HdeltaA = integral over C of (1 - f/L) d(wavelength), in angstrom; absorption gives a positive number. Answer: 1.9 angstrom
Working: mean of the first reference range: 7.14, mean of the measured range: 6.77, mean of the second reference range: 7.1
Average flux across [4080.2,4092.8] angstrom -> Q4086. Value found 7.37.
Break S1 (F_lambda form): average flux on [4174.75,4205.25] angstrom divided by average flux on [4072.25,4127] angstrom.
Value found 0.99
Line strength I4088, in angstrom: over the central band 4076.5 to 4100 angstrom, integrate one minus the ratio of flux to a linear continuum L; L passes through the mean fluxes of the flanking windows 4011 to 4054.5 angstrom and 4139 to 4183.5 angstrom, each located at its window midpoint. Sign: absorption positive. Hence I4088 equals 0.4 angstrom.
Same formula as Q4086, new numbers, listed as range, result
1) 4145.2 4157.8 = 6.98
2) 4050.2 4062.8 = 7.26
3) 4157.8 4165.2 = 7.64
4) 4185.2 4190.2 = 6.76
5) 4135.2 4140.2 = 7.27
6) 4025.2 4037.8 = 7.47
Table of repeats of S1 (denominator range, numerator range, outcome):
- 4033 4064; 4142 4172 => 1.01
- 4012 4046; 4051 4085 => 0.99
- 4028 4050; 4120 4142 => 0.97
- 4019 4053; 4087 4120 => 0.94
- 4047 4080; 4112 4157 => 0.94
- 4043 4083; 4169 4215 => 0.96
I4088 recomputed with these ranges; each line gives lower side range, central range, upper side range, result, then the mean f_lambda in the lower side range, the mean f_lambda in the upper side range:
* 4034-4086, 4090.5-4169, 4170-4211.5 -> 0.5 angstrom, 7.16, 6.85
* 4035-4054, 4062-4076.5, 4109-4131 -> -1.0 angstrom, 7.08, 6.31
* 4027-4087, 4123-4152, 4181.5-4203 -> -0.6 angstrom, 7.19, 6.77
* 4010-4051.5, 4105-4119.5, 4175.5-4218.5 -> 2.6 angstrom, 7.17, 6.86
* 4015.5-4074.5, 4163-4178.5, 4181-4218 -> -1.1 angstrom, 7.23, 6.85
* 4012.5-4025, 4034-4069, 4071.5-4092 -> 0.1 angstrom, 7.13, 7.24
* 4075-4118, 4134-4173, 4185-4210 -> -2.3 angstrom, 6.91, 6.81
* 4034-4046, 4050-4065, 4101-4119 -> -0.5 angstrom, 7.2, 6.44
